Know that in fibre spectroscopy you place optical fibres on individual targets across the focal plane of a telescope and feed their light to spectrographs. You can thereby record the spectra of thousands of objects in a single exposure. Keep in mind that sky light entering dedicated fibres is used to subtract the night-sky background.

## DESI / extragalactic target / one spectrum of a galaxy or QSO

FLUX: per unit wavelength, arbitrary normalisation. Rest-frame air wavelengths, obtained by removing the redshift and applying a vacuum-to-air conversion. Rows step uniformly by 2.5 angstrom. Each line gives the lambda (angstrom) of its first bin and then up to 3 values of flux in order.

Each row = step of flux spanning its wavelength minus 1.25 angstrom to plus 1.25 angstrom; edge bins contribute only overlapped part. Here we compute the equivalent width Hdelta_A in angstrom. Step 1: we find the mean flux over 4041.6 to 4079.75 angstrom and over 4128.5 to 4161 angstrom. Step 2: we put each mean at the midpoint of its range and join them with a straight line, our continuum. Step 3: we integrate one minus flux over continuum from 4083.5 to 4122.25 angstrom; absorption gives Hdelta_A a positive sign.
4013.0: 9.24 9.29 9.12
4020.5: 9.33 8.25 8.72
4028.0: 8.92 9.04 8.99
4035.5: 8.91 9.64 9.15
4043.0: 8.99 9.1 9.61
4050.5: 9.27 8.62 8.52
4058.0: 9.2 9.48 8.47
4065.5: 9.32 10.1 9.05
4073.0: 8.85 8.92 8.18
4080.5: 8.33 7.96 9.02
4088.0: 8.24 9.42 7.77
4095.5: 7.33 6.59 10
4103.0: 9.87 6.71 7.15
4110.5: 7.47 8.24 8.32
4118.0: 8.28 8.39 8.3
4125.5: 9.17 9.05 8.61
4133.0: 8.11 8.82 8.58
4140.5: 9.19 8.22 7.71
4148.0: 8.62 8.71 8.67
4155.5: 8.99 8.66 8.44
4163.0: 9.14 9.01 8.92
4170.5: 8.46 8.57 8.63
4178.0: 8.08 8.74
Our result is 2.74 angstrom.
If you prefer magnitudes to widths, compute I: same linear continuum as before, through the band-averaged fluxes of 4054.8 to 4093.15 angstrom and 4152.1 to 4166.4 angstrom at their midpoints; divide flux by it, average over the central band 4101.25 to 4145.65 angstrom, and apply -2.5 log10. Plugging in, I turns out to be 0.06 mag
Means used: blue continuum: 8.84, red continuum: 8.82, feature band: 8.38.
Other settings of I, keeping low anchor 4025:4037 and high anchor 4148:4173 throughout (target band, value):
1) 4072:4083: 0.05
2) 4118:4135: 0.03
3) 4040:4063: -0.02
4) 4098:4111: 0.09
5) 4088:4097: 0.09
